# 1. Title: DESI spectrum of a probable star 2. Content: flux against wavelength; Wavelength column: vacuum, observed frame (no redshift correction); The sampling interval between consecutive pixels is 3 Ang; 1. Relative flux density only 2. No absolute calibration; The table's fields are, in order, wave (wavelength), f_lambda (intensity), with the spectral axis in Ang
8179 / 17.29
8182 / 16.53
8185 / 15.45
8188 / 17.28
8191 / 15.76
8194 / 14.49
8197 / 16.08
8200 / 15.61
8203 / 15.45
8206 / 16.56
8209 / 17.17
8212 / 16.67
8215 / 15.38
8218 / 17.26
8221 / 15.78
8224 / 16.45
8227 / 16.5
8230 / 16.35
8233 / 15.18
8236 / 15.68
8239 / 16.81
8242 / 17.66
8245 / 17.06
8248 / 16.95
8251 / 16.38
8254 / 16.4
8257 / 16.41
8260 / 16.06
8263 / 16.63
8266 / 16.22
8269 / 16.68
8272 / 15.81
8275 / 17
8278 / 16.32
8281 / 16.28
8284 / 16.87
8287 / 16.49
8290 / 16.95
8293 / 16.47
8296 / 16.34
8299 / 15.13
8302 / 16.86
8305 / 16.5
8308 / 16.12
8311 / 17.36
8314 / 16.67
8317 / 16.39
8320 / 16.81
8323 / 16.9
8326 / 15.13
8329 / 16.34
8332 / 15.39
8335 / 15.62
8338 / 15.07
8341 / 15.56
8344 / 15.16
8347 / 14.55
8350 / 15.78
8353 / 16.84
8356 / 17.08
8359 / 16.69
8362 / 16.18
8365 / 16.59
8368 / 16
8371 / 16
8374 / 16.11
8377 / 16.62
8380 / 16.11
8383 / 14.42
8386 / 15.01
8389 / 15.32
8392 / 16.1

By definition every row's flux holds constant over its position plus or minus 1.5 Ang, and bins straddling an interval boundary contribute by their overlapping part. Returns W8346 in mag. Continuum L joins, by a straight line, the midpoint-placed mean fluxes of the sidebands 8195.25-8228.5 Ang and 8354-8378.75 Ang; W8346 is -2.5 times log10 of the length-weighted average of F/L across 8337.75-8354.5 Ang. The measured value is 0.06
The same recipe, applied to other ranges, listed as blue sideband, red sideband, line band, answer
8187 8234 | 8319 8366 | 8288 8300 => -0.02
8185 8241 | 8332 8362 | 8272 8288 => -0.04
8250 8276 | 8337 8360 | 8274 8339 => -0.01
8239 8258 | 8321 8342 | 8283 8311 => -0.02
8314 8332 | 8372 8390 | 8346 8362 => -0.02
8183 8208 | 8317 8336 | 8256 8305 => -0.03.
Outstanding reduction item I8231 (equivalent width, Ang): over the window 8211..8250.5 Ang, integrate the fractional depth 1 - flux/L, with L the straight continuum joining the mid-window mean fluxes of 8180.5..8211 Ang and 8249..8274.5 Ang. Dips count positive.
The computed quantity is -0.5 Ang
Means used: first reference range 16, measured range 16.4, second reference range 16.4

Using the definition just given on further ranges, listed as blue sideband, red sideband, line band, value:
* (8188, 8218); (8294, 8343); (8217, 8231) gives -0.33 Ang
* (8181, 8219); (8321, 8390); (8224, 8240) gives -0.06 Ang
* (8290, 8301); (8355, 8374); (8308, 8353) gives 0.88 Ang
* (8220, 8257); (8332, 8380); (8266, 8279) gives -0.10 Ang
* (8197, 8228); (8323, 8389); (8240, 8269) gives -0.90 Ang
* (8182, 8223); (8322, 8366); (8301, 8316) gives -0.69 Ang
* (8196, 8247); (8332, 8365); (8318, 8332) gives -0.22 Ang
